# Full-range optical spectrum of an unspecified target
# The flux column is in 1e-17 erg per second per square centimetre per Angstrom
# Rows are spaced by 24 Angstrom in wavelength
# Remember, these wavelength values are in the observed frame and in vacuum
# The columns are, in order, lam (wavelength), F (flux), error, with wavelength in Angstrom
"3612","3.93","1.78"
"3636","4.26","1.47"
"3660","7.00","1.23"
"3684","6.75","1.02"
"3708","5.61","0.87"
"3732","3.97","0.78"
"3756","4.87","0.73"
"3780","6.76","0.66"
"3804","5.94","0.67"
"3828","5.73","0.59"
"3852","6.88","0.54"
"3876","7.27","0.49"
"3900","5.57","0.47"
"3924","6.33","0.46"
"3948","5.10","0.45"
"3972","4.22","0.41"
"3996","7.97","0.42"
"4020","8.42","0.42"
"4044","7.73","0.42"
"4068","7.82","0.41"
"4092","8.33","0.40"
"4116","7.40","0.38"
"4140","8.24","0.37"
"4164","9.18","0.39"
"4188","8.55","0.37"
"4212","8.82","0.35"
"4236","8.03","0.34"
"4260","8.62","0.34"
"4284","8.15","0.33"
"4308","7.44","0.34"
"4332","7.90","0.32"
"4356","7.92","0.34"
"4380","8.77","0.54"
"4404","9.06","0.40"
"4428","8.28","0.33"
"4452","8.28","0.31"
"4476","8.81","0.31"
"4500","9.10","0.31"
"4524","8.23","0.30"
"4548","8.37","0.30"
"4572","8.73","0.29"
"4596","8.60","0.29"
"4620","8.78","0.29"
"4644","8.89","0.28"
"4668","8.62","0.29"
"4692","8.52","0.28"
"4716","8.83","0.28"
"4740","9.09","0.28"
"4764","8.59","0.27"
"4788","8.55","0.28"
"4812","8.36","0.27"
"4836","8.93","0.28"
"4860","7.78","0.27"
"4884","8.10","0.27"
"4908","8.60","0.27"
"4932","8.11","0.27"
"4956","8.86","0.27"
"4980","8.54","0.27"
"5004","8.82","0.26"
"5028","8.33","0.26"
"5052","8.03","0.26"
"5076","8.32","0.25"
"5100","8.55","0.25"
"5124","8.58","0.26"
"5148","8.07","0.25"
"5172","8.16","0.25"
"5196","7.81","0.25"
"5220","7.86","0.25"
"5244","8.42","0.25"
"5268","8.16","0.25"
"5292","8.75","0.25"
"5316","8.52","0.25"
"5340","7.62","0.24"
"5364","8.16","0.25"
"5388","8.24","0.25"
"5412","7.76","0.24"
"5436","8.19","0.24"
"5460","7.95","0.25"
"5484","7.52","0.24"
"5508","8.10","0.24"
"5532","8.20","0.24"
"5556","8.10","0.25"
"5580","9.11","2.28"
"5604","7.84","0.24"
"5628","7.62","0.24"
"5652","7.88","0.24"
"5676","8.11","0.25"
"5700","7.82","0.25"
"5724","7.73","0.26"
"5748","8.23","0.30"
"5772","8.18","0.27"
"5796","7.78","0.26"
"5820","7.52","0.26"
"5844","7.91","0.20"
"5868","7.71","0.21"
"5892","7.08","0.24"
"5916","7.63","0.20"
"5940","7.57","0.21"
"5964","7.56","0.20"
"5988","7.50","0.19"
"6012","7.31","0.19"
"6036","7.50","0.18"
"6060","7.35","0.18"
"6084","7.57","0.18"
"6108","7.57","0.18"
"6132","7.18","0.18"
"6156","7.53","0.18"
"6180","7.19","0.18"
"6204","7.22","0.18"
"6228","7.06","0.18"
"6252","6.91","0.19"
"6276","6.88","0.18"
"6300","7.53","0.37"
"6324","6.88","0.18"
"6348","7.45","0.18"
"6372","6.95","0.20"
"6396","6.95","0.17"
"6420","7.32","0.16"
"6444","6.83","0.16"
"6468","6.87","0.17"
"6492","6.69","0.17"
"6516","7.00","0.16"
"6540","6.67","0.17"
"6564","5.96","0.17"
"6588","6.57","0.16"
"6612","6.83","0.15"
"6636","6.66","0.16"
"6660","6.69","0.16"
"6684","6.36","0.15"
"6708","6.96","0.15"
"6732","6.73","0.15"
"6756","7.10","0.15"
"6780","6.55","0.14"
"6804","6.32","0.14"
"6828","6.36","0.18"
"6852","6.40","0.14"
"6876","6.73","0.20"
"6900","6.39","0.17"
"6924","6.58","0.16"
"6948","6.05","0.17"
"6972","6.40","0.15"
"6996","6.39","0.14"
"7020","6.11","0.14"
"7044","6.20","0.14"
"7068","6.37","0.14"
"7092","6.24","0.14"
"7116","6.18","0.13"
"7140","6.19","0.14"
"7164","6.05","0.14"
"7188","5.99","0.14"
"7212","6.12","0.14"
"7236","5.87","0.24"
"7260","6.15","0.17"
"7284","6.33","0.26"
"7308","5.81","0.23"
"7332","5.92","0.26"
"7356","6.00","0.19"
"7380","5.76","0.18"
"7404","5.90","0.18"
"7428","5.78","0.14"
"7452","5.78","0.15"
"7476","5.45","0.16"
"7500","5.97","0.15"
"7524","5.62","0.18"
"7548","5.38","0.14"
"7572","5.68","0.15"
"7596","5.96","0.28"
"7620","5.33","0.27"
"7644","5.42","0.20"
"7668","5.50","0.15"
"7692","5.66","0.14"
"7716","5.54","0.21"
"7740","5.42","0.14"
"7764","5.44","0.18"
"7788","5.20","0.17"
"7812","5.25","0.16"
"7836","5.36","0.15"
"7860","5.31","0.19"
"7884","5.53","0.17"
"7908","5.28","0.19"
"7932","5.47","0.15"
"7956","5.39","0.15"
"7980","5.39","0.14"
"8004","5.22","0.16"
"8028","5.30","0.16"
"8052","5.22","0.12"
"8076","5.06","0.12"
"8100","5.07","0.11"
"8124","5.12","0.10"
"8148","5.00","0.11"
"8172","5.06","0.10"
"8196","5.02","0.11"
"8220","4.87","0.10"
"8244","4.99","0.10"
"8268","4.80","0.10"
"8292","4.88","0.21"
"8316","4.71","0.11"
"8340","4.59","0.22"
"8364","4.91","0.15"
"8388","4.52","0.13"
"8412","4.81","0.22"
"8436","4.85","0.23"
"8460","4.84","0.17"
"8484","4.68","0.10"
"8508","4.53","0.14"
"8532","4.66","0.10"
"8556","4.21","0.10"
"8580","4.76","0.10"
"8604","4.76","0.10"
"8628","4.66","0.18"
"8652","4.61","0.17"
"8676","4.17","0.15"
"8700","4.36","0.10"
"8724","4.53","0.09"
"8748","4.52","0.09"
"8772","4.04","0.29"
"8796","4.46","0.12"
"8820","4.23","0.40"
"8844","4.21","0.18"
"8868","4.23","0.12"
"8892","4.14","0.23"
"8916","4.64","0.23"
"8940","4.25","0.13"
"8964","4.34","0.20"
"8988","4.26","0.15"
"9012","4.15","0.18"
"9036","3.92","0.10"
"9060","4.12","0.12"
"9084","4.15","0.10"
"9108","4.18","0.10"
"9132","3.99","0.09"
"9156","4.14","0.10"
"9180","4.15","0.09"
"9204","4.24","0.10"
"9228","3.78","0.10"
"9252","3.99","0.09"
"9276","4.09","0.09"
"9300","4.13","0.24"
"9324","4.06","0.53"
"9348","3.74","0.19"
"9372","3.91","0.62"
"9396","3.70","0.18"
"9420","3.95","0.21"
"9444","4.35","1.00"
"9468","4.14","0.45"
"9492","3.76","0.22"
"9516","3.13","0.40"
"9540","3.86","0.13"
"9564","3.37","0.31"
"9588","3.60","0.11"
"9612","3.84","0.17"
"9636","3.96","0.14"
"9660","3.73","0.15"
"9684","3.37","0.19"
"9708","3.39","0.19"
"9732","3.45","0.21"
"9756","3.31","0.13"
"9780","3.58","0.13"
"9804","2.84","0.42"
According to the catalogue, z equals 0.000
